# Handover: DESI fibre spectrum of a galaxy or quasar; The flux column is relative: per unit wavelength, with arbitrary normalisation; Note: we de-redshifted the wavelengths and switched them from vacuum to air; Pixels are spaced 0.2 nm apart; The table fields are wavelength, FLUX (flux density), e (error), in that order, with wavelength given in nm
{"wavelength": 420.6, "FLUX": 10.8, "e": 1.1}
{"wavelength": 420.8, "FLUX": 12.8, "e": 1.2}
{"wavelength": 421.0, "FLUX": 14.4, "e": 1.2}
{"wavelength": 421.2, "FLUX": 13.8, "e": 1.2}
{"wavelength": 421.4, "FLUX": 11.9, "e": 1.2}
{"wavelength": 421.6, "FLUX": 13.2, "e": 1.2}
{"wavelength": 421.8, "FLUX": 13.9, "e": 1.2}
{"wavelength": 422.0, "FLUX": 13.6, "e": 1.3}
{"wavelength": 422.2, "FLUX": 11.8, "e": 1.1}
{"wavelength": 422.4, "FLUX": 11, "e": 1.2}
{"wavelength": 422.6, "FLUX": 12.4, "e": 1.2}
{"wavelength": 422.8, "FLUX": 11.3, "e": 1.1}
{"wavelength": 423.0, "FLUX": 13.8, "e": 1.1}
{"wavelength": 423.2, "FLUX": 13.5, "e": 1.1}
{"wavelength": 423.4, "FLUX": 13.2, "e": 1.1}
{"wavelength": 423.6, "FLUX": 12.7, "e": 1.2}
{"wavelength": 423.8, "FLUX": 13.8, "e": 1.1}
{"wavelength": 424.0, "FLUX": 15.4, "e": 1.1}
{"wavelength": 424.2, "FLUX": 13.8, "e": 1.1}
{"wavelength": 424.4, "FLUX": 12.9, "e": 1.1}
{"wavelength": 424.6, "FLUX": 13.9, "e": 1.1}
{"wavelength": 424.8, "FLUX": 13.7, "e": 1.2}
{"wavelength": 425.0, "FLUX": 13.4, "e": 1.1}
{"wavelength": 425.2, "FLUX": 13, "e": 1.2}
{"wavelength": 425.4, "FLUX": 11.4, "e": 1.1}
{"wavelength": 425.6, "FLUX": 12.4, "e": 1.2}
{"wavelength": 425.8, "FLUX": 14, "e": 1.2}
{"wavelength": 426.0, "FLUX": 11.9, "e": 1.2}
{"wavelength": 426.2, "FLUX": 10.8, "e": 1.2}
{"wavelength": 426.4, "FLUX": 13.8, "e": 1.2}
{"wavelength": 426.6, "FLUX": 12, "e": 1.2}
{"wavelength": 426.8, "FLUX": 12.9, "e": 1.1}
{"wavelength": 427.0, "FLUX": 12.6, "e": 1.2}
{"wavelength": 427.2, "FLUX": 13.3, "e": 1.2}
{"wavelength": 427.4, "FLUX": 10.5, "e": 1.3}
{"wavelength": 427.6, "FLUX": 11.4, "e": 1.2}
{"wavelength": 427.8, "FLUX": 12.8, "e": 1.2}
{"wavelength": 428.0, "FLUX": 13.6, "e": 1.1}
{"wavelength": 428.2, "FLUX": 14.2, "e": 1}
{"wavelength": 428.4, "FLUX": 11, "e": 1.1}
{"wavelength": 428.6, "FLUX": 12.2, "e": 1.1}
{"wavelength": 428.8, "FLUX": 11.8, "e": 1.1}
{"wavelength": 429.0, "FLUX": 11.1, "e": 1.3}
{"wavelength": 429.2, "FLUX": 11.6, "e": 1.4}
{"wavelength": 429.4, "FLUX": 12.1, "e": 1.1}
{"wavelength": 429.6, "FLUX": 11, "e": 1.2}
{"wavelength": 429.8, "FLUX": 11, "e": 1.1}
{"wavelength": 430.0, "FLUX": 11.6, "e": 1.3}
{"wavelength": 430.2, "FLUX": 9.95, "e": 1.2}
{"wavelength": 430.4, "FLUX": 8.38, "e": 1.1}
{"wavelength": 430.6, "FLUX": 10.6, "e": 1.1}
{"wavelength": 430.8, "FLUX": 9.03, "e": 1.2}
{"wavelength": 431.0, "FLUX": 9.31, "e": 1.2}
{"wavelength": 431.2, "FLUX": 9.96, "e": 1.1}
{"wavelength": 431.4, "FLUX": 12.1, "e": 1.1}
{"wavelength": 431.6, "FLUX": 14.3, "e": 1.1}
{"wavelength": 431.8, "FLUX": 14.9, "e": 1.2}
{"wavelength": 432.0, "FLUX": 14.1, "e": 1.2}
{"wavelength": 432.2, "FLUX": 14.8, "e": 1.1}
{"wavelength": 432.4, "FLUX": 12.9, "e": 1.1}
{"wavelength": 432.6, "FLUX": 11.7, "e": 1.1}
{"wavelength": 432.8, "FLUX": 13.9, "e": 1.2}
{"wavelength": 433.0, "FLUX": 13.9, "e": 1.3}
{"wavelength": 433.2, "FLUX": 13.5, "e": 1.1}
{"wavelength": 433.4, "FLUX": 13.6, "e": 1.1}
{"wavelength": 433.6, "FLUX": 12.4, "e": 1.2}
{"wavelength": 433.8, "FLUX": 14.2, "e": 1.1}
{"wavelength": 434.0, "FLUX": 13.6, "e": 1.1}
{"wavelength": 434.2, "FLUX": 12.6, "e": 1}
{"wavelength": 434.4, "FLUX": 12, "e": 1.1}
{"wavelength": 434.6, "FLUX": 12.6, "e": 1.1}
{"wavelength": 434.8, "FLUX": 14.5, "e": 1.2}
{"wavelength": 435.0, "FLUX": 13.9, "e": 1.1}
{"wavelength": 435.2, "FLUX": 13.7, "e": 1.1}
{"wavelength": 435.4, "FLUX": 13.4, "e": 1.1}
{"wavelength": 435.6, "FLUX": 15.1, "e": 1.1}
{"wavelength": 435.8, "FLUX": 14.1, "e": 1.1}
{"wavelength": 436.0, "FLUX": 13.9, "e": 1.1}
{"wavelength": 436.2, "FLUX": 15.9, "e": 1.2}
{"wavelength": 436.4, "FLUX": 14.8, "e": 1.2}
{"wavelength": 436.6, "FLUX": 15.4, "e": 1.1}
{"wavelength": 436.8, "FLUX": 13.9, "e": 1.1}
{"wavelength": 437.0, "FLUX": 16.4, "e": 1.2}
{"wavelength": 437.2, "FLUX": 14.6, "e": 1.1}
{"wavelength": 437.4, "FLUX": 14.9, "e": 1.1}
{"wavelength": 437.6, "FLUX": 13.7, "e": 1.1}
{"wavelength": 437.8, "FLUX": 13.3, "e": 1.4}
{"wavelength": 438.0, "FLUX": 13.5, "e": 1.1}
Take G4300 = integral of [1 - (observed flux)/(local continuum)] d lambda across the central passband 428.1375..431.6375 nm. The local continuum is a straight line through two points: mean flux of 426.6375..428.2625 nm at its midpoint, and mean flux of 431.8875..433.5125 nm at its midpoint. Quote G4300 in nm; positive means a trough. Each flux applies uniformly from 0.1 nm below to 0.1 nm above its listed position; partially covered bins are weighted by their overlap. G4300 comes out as 0.52 nm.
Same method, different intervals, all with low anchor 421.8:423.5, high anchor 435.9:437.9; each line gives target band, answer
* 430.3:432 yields 0.32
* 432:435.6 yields 0.20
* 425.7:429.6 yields 0.32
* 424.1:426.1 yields -0.01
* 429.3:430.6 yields 0.29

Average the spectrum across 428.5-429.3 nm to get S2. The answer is 11.7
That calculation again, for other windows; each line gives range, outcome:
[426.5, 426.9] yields 12.4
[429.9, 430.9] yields 9.91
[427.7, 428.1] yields 13.2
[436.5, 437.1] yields 15.2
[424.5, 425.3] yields 13.5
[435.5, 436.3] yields 14.8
